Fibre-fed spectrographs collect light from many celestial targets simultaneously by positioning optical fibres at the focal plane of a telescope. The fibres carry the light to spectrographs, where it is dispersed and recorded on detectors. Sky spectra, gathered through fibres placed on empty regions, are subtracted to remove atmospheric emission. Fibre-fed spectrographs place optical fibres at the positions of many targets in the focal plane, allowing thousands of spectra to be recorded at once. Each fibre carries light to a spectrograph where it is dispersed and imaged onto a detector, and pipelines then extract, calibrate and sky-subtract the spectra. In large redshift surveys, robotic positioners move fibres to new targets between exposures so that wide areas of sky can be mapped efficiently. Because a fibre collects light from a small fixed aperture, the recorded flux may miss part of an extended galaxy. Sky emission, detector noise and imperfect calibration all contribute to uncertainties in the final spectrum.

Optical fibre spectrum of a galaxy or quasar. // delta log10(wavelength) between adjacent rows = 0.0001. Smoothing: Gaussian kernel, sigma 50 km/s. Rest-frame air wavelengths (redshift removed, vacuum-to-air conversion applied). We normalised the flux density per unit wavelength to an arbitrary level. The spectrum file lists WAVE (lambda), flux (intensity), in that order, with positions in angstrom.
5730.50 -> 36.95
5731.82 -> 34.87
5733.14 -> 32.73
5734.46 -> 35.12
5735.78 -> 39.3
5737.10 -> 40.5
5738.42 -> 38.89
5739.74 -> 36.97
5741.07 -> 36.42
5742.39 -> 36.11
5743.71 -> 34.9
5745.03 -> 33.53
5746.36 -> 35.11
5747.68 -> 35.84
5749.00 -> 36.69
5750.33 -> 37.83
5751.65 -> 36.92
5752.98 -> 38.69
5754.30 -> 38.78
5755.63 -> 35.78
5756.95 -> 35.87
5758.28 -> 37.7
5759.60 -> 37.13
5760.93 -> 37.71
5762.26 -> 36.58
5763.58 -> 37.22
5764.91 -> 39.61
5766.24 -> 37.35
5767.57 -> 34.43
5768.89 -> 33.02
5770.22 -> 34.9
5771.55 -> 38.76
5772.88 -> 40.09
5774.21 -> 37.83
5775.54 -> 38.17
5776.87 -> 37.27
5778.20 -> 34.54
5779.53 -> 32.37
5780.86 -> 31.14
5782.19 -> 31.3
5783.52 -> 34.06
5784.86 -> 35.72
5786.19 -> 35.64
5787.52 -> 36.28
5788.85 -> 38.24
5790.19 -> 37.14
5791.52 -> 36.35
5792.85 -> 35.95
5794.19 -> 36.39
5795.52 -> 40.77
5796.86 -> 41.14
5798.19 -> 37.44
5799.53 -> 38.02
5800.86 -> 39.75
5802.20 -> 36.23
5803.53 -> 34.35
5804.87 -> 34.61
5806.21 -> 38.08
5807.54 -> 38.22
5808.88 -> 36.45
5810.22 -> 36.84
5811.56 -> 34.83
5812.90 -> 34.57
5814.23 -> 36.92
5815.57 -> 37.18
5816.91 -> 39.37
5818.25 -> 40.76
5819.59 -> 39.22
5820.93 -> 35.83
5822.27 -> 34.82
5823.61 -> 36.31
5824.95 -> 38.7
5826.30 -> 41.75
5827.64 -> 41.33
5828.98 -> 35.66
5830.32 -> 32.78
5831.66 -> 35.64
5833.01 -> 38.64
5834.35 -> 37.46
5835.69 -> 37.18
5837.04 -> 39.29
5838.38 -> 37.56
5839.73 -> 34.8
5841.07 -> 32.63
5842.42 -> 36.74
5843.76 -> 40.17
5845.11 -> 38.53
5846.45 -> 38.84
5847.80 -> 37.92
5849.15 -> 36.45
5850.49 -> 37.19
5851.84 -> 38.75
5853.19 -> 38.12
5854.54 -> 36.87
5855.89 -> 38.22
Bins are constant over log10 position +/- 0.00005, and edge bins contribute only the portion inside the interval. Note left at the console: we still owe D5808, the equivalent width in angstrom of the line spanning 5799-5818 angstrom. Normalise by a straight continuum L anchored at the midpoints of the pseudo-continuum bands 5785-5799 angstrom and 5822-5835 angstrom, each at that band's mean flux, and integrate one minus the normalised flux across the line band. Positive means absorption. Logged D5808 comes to 0.3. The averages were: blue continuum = 37.5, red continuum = 37.4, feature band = 36.9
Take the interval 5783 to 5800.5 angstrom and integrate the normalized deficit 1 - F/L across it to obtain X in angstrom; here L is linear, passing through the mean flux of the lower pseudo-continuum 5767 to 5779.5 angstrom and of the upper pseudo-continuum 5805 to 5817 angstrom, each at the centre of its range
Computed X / -0.3 angstrom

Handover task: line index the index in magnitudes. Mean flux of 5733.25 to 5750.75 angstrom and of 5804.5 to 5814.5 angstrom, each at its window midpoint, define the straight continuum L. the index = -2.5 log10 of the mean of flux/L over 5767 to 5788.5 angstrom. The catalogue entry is 0.03 mag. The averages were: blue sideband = 36.6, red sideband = 36.4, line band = 35.4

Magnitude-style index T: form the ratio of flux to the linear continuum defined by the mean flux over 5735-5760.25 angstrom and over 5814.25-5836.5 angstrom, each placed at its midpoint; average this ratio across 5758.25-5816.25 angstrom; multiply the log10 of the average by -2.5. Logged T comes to 0.02 mag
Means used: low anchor 37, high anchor 37.6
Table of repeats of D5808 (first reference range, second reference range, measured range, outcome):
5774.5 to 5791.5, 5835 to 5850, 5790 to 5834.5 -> -1.3 angstrom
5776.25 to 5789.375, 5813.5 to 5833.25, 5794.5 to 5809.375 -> -0.7 angstrom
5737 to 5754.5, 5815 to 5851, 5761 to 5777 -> -0.1 angstrom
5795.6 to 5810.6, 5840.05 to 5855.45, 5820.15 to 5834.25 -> 0.1 angstrom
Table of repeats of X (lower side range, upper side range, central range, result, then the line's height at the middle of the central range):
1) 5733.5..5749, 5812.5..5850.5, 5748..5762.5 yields -0.2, 36.7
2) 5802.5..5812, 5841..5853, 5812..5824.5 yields -0.2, 36.6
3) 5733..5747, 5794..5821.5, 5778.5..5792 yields 0.9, 37.2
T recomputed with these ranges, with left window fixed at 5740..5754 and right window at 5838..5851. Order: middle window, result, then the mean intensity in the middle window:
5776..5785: 0.087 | 33.7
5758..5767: -0.034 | 37.6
